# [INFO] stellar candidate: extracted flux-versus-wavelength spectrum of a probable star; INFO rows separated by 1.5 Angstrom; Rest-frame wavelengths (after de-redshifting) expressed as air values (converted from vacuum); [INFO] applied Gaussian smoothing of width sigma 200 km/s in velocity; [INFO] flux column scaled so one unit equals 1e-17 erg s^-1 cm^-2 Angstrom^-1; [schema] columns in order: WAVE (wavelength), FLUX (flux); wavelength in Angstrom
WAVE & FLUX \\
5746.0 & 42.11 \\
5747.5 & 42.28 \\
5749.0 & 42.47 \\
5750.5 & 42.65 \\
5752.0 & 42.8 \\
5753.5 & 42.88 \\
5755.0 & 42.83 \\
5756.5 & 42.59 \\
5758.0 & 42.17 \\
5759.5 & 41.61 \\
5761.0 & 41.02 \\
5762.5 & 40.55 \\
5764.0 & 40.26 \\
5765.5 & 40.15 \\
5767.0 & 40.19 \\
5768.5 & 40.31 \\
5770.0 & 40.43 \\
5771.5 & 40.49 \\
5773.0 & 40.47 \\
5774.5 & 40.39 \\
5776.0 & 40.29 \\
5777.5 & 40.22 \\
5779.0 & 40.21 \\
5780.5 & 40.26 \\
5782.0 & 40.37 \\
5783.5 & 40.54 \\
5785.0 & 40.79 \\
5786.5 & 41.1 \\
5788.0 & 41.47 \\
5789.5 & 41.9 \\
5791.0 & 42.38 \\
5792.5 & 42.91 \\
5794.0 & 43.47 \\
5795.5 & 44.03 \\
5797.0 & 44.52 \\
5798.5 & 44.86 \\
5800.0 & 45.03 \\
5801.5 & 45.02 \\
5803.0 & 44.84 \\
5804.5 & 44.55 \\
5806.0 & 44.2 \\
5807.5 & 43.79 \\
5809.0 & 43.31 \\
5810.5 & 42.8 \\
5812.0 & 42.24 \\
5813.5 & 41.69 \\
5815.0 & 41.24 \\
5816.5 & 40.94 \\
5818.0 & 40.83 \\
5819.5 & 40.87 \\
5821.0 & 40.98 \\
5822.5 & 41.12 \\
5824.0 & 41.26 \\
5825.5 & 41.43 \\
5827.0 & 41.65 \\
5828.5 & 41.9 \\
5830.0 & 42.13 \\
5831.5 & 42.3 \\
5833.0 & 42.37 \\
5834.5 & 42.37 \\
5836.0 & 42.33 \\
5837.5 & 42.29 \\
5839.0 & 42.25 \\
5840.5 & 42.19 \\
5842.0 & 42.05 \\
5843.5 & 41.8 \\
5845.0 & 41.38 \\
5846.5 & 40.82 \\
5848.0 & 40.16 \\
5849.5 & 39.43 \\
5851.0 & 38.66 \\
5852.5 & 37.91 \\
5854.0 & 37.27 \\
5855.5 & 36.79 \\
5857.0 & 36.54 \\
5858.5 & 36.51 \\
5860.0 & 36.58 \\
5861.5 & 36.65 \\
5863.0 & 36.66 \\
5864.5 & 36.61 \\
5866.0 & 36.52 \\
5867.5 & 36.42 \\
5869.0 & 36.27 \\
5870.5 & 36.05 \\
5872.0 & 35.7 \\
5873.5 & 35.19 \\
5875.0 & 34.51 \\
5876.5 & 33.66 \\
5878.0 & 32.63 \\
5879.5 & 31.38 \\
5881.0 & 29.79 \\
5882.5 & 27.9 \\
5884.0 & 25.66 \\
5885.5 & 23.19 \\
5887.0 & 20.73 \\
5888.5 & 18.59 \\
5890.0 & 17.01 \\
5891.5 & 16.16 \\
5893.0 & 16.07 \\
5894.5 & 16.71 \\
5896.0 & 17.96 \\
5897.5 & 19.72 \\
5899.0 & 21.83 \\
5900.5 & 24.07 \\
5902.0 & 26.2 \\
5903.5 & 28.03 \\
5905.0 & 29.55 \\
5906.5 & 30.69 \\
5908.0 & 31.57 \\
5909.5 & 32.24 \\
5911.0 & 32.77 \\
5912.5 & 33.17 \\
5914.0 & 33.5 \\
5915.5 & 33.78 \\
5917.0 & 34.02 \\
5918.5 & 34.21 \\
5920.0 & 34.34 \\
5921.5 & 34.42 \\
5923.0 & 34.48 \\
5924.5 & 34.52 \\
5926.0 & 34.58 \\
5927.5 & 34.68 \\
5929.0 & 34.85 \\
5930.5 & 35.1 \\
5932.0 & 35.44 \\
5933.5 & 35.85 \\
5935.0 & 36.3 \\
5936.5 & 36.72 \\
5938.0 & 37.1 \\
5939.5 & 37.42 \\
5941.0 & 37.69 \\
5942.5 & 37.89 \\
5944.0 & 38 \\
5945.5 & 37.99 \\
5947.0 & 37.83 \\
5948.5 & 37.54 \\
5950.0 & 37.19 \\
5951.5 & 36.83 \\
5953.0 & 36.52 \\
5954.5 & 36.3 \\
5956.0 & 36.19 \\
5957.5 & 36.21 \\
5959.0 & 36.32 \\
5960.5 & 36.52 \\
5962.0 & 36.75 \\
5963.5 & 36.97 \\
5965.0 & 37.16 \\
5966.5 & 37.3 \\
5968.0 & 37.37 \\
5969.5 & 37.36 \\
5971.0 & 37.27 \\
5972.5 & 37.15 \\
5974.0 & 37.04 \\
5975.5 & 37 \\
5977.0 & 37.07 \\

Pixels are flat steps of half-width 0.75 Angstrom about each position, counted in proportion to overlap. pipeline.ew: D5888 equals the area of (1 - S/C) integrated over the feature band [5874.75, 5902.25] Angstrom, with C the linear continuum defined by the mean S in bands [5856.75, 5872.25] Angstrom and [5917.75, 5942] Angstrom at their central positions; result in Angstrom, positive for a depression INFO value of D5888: 9.5 Angstrom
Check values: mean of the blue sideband 36.4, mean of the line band 23.6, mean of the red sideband 35.5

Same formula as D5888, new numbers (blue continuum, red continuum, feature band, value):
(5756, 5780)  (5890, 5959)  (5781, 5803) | -1.91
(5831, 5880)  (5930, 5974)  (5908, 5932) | 2.14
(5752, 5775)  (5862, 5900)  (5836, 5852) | -4.57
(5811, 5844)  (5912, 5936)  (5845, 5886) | 4.00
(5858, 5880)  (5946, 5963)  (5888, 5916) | 8.38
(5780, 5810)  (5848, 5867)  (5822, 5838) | -0.86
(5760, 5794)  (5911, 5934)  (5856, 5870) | 0.19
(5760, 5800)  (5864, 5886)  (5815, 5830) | -1.49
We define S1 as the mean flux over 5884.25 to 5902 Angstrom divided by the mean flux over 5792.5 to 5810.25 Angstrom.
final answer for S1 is 0.45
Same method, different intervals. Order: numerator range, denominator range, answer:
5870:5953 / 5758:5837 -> 0.74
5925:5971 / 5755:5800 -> 0.88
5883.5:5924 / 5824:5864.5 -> 0.67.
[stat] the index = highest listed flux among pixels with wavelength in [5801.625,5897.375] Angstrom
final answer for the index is 44.84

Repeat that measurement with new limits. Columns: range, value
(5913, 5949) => 38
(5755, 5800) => 45.03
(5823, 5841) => 42.37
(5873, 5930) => 35.19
